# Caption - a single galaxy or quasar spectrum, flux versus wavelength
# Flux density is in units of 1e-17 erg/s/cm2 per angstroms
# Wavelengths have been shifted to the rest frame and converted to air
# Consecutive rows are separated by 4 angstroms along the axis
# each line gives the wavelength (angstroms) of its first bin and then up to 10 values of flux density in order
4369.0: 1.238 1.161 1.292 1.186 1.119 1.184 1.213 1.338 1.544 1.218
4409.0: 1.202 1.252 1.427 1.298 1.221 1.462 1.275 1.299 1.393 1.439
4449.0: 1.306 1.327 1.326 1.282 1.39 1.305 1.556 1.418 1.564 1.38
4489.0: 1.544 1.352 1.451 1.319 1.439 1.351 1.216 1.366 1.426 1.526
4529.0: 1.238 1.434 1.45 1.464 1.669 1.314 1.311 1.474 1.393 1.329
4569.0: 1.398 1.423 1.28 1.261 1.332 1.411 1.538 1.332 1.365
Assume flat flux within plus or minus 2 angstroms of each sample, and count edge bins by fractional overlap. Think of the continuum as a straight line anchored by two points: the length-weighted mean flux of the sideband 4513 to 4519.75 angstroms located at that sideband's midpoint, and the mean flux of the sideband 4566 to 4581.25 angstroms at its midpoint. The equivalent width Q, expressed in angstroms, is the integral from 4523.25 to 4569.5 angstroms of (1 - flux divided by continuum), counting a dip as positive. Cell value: -2.68 angstroms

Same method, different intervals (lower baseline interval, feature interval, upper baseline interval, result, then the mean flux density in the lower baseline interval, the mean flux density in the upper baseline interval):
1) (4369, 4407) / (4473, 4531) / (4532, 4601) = -2.6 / 1.25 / 1.4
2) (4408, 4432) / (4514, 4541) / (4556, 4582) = -1.1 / 1.31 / 1.37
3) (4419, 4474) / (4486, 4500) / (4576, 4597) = -0.9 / 1.34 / 1.37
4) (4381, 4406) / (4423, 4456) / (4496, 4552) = -0.7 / 1.26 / 1.4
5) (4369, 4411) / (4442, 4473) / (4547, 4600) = -1.5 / 1.25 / 1.37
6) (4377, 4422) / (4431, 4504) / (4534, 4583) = -3.3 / 1.27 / 1.4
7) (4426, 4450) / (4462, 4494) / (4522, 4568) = -1.3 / 1.36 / 1.42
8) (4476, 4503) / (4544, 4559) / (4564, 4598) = -0.4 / 1.43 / 1.37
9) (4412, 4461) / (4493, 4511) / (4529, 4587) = -0.3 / 1.33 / 1.39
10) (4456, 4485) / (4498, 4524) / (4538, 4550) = 1.6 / 1.41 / 1.49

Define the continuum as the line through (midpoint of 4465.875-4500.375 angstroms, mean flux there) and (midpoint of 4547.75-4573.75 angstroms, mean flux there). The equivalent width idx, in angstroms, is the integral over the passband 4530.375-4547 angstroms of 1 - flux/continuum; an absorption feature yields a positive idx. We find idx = -1.2 angstroms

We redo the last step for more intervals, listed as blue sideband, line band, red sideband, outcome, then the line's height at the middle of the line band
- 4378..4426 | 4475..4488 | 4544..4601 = -1.4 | 1.32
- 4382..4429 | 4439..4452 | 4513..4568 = -0.6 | 1.32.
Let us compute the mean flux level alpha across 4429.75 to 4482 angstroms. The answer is 1.37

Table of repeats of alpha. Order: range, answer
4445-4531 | 1.39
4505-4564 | 1.4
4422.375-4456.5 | 1.34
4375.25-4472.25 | 1.31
